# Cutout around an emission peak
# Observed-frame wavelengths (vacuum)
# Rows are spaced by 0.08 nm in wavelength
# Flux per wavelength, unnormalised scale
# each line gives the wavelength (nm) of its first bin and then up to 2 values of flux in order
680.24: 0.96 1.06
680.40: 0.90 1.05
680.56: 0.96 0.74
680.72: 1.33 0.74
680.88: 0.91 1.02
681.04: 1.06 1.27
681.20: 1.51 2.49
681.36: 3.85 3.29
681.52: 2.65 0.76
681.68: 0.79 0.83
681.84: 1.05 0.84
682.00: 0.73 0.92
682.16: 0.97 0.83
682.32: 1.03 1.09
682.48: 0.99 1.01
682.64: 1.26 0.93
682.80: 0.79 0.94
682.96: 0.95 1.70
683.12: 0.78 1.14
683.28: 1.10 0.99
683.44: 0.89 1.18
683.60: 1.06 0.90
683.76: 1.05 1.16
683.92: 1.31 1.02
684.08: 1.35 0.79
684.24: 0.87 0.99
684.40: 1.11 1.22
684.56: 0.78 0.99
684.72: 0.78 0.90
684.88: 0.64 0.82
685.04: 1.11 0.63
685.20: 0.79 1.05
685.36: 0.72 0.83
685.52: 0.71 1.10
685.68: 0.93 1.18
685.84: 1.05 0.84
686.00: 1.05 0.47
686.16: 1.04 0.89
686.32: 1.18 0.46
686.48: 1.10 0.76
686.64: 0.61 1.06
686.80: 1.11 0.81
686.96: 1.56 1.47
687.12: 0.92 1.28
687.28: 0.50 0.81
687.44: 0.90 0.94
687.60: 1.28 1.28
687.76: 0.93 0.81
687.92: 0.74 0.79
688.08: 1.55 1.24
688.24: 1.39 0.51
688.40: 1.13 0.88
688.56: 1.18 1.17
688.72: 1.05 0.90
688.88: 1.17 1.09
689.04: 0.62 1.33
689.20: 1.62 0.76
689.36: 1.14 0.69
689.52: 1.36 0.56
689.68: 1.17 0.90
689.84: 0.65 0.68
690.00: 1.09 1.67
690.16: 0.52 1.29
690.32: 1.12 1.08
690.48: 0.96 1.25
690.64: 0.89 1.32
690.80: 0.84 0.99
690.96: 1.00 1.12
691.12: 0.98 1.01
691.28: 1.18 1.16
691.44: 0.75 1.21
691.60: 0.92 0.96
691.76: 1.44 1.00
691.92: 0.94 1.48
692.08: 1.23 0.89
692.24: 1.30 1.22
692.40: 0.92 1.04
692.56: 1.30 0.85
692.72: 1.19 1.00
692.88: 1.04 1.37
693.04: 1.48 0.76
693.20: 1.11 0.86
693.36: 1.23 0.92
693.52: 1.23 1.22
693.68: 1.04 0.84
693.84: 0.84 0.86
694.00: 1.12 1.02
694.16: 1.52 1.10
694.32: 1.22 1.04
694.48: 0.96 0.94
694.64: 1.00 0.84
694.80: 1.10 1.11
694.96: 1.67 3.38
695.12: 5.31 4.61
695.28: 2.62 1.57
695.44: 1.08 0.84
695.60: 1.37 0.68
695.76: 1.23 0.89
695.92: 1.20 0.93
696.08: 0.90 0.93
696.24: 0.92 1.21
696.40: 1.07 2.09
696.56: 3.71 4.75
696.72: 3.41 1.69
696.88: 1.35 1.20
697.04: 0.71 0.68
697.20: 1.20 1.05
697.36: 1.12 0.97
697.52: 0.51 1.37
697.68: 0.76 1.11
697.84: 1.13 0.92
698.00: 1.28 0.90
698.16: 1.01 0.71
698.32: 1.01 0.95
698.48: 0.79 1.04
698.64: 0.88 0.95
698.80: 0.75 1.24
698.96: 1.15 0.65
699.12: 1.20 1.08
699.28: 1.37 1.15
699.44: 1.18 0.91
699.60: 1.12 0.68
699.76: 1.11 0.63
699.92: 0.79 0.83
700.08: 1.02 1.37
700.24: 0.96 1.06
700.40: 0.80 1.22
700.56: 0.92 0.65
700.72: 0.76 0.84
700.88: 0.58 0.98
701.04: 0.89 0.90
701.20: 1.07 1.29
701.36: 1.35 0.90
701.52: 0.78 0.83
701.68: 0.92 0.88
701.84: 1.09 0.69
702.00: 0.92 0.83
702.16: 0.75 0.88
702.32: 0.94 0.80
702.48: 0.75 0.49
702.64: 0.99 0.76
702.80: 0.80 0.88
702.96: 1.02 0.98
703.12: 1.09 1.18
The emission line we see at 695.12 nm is [S II]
